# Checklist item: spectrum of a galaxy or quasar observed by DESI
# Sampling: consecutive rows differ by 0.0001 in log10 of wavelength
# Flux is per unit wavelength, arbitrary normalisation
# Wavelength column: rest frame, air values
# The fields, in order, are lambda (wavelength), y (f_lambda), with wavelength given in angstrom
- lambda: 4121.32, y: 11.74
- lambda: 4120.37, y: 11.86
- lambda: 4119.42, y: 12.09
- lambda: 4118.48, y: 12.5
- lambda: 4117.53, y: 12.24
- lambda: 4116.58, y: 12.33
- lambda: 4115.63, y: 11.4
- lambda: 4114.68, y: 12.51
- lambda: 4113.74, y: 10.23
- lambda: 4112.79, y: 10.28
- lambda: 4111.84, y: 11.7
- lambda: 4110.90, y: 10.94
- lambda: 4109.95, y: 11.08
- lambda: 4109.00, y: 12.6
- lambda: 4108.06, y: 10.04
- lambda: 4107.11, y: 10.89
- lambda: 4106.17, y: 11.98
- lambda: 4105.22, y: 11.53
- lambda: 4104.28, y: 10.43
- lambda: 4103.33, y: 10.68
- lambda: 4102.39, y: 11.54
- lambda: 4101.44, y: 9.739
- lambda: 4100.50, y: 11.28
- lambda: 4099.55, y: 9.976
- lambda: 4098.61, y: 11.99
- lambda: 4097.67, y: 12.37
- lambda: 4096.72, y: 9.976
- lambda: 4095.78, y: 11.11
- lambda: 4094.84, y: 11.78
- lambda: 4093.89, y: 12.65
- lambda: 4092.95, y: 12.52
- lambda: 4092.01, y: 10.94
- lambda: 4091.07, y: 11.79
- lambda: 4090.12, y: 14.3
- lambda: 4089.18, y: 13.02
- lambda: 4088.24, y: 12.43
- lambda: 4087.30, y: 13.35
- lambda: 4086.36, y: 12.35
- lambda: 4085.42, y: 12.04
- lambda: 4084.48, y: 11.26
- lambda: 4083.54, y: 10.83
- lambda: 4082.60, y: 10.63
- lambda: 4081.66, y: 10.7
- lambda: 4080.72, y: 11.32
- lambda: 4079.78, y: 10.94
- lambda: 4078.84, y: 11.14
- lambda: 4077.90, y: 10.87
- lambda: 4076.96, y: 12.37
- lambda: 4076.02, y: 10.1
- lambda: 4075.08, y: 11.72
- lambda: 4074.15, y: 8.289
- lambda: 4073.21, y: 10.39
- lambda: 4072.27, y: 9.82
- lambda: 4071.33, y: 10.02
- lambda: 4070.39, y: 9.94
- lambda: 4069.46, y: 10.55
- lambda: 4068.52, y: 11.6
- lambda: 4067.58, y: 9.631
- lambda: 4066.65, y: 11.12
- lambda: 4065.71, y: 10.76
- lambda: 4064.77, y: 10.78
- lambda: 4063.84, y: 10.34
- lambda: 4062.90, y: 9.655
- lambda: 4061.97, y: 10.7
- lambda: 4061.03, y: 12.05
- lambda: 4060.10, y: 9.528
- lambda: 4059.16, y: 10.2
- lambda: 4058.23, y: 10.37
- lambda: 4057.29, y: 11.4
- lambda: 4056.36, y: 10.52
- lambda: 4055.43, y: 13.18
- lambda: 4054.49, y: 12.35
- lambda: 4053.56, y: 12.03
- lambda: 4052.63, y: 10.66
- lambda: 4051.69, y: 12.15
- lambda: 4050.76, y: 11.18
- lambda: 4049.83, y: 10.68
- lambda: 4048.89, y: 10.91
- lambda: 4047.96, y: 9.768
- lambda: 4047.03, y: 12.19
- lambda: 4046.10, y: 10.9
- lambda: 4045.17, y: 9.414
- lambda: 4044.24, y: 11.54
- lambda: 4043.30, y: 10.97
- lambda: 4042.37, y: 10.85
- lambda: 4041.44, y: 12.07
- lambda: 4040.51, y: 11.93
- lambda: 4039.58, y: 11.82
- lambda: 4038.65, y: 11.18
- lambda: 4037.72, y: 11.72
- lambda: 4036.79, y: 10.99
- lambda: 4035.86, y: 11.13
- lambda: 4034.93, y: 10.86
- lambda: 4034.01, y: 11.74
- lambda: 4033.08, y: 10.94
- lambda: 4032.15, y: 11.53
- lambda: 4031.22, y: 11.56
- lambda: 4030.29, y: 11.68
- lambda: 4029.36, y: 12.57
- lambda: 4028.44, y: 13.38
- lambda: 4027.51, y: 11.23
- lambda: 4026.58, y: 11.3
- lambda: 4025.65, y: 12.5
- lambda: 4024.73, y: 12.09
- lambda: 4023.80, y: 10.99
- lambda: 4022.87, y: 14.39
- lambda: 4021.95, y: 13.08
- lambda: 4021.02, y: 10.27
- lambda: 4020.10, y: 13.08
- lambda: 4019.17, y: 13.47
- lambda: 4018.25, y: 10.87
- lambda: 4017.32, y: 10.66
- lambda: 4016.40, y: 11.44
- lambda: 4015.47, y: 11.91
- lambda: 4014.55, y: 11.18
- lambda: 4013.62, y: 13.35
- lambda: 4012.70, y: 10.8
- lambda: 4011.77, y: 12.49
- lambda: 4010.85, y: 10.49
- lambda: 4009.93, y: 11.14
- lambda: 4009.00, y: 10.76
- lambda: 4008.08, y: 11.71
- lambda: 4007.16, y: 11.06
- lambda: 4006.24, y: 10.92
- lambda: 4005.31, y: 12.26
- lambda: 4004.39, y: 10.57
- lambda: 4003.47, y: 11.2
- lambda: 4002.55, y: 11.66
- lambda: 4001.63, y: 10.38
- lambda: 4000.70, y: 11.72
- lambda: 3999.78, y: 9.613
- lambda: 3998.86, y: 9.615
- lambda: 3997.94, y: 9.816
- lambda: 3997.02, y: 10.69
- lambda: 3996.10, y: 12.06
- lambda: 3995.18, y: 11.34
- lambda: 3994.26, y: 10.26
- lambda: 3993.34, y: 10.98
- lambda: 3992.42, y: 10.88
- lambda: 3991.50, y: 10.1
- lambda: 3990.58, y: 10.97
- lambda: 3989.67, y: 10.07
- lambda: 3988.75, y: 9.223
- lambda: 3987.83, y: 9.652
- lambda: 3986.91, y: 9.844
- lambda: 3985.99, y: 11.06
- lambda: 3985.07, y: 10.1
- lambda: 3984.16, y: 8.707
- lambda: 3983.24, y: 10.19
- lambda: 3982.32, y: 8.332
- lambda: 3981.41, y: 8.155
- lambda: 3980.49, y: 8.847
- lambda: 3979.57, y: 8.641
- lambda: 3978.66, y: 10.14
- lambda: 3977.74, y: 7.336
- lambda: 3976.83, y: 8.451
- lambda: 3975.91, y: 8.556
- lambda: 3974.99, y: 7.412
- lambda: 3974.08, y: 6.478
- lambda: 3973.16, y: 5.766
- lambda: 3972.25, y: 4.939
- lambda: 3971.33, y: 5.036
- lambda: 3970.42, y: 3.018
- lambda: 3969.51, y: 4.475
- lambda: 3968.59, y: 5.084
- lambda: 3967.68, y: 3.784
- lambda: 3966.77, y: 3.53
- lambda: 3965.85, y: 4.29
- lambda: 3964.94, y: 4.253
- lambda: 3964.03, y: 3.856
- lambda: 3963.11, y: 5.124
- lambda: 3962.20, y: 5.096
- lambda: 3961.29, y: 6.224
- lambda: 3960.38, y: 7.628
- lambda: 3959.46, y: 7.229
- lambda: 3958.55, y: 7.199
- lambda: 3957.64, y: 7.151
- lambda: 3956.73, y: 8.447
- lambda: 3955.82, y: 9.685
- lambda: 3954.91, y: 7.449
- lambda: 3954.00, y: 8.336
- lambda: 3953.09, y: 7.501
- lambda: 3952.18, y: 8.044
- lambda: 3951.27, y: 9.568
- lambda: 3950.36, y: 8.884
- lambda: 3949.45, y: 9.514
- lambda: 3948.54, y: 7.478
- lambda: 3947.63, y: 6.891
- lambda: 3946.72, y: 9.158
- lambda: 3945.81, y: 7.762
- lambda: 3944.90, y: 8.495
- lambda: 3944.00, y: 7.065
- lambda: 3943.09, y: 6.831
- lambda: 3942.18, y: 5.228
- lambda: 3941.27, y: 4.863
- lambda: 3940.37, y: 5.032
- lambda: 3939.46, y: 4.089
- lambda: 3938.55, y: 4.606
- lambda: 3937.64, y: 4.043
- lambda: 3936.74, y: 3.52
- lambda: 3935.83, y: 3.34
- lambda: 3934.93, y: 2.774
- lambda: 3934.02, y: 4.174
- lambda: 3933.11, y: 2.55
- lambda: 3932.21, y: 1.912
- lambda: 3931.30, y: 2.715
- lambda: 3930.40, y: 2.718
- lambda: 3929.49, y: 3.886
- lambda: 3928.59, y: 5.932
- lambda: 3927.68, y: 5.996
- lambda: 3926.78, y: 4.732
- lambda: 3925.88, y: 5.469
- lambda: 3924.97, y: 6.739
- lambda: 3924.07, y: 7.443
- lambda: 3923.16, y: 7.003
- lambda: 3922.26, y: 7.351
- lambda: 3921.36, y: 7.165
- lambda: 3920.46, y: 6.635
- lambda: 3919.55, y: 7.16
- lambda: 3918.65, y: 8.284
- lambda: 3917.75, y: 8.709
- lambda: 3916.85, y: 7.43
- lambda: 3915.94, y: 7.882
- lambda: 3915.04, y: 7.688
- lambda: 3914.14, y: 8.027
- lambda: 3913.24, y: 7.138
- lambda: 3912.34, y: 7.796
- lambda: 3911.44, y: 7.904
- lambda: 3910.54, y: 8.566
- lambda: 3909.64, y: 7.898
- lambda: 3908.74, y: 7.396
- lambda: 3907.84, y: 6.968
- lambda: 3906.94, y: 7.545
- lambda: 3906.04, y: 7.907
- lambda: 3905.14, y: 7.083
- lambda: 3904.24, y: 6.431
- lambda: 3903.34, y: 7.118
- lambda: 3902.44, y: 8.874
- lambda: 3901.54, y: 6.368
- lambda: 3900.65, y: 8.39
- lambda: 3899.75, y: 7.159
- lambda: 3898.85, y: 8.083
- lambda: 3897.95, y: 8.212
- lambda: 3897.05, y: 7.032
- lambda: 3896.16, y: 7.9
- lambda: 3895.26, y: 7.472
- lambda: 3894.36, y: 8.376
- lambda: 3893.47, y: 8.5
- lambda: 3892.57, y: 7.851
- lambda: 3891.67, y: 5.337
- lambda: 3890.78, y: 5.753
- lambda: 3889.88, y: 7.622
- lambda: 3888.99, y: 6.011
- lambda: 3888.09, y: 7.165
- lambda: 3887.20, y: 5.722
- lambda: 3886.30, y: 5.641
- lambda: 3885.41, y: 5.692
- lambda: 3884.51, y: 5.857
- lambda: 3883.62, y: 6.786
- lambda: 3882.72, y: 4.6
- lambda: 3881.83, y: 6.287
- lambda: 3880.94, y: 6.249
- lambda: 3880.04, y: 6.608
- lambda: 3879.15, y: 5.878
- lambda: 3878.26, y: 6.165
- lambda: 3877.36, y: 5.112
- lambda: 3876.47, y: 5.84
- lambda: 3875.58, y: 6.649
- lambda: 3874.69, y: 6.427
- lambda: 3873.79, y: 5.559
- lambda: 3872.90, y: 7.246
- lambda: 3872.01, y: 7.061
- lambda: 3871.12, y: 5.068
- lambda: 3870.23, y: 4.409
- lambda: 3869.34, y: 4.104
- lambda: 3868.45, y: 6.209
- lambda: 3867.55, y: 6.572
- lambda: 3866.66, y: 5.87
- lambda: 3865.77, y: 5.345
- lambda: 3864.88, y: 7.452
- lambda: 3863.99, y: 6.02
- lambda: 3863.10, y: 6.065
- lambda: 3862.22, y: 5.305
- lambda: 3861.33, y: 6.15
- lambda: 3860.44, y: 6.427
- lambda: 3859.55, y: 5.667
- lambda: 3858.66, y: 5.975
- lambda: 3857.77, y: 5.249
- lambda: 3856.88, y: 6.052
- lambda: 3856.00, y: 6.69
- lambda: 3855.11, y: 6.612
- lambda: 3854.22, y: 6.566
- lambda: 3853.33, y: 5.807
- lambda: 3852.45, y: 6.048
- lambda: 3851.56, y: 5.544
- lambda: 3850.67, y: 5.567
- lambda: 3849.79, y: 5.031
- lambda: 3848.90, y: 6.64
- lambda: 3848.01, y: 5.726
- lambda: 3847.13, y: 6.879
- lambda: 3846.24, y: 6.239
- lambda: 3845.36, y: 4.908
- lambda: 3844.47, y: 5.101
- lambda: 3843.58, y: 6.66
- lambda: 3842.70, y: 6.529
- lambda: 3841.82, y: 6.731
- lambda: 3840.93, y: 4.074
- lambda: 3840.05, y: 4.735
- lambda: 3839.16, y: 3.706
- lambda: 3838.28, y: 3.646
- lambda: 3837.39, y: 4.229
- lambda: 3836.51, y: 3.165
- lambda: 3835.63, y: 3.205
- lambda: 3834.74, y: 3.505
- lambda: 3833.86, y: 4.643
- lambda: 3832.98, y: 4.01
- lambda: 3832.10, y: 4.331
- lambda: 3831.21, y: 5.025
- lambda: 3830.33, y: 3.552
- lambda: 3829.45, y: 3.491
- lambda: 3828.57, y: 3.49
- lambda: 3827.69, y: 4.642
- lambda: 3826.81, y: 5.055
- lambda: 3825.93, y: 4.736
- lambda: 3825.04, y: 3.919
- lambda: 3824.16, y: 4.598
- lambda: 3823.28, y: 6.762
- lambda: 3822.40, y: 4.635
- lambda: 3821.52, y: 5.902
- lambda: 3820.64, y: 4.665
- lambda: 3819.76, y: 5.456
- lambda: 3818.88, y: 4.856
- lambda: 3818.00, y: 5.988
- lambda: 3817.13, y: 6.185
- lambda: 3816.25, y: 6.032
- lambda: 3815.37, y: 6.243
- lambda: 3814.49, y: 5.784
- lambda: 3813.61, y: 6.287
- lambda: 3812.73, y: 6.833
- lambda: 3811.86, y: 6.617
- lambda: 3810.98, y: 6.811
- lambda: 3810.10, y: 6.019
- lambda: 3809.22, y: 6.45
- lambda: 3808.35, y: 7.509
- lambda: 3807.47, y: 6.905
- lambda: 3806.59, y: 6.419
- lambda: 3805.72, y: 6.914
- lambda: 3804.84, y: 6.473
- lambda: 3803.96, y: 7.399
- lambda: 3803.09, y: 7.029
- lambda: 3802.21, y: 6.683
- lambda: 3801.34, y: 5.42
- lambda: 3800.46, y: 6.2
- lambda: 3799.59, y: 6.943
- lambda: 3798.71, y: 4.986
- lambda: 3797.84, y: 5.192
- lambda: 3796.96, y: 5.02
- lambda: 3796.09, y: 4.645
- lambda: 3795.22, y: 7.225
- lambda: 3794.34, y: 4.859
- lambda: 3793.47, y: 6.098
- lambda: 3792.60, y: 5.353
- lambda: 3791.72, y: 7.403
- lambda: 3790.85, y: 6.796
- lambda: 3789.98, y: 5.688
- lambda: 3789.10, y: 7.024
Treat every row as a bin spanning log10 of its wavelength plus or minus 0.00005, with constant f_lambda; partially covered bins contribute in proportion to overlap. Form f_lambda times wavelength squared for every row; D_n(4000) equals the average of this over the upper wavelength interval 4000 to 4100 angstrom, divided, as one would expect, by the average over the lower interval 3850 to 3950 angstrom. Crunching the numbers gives 1.93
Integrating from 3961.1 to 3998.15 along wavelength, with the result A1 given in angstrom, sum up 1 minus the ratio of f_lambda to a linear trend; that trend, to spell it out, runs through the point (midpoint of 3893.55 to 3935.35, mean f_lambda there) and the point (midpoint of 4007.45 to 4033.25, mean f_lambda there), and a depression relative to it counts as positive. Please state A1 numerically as 7.8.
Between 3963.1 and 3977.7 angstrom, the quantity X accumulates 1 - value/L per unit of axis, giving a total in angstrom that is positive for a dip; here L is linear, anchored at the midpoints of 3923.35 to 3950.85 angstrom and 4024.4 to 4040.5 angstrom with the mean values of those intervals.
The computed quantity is 4.5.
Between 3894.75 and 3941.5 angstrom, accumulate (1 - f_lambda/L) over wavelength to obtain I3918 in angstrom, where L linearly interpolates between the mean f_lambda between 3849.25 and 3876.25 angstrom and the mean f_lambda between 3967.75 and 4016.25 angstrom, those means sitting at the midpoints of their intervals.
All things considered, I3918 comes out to 6.77 angstrom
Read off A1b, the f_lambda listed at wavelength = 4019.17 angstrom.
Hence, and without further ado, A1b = 13.47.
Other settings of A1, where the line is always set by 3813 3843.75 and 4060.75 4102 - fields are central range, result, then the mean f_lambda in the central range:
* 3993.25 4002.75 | -1.7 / 10.7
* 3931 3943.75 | 6.0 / 4.04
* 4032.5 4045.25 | -1.5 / 11.3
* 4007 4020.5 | -3.1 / 11.6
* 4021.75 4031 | -2.4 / 12.3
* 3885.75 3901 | -1.6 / 7.17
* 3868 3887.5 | 0.7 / 5.87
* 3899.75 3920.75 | -2.2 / 7.61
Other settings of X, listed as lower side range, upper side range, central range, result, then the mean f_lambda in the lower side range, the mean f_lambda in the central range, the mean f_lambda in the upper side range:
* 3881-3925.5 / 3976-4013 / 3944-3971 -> 6.76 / 7.21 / 6.73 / 10.3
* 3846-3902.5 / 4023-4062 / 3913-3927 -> 0.87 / 6.34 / 7.22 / 11.4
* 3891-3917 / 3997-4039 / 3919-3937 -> 7.23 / 7.58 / 4.99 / 11.5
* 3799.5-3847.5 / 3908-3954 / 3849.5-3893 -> -1.13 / 5.44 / 6.02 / 6.4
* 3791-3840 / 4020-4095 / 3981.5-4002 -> -1.00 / 5.44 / 10.2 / 11.3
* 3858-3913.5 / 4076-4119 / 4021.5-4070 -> -4.81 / 6.64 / 11.3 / 11.5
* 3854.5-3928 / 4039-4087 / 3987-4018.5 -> -4.82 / 6.71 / 10.9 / 11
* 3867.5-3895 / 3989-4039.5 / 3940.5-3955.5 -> 1.98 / 6.21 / 7.66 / 11.4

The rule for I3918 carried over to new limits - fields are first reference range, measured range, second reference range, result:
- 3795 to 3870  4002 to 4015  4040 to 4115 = -2.4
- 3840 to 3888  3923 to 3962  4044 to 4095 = 8.9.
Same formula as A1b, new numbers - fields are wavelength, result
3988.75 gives 9.223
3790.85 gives 6.796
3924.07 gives 7.443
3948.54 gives 7.478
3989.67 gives 10.07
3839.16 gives 3.706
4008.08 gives 11.71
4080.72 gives 11.32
